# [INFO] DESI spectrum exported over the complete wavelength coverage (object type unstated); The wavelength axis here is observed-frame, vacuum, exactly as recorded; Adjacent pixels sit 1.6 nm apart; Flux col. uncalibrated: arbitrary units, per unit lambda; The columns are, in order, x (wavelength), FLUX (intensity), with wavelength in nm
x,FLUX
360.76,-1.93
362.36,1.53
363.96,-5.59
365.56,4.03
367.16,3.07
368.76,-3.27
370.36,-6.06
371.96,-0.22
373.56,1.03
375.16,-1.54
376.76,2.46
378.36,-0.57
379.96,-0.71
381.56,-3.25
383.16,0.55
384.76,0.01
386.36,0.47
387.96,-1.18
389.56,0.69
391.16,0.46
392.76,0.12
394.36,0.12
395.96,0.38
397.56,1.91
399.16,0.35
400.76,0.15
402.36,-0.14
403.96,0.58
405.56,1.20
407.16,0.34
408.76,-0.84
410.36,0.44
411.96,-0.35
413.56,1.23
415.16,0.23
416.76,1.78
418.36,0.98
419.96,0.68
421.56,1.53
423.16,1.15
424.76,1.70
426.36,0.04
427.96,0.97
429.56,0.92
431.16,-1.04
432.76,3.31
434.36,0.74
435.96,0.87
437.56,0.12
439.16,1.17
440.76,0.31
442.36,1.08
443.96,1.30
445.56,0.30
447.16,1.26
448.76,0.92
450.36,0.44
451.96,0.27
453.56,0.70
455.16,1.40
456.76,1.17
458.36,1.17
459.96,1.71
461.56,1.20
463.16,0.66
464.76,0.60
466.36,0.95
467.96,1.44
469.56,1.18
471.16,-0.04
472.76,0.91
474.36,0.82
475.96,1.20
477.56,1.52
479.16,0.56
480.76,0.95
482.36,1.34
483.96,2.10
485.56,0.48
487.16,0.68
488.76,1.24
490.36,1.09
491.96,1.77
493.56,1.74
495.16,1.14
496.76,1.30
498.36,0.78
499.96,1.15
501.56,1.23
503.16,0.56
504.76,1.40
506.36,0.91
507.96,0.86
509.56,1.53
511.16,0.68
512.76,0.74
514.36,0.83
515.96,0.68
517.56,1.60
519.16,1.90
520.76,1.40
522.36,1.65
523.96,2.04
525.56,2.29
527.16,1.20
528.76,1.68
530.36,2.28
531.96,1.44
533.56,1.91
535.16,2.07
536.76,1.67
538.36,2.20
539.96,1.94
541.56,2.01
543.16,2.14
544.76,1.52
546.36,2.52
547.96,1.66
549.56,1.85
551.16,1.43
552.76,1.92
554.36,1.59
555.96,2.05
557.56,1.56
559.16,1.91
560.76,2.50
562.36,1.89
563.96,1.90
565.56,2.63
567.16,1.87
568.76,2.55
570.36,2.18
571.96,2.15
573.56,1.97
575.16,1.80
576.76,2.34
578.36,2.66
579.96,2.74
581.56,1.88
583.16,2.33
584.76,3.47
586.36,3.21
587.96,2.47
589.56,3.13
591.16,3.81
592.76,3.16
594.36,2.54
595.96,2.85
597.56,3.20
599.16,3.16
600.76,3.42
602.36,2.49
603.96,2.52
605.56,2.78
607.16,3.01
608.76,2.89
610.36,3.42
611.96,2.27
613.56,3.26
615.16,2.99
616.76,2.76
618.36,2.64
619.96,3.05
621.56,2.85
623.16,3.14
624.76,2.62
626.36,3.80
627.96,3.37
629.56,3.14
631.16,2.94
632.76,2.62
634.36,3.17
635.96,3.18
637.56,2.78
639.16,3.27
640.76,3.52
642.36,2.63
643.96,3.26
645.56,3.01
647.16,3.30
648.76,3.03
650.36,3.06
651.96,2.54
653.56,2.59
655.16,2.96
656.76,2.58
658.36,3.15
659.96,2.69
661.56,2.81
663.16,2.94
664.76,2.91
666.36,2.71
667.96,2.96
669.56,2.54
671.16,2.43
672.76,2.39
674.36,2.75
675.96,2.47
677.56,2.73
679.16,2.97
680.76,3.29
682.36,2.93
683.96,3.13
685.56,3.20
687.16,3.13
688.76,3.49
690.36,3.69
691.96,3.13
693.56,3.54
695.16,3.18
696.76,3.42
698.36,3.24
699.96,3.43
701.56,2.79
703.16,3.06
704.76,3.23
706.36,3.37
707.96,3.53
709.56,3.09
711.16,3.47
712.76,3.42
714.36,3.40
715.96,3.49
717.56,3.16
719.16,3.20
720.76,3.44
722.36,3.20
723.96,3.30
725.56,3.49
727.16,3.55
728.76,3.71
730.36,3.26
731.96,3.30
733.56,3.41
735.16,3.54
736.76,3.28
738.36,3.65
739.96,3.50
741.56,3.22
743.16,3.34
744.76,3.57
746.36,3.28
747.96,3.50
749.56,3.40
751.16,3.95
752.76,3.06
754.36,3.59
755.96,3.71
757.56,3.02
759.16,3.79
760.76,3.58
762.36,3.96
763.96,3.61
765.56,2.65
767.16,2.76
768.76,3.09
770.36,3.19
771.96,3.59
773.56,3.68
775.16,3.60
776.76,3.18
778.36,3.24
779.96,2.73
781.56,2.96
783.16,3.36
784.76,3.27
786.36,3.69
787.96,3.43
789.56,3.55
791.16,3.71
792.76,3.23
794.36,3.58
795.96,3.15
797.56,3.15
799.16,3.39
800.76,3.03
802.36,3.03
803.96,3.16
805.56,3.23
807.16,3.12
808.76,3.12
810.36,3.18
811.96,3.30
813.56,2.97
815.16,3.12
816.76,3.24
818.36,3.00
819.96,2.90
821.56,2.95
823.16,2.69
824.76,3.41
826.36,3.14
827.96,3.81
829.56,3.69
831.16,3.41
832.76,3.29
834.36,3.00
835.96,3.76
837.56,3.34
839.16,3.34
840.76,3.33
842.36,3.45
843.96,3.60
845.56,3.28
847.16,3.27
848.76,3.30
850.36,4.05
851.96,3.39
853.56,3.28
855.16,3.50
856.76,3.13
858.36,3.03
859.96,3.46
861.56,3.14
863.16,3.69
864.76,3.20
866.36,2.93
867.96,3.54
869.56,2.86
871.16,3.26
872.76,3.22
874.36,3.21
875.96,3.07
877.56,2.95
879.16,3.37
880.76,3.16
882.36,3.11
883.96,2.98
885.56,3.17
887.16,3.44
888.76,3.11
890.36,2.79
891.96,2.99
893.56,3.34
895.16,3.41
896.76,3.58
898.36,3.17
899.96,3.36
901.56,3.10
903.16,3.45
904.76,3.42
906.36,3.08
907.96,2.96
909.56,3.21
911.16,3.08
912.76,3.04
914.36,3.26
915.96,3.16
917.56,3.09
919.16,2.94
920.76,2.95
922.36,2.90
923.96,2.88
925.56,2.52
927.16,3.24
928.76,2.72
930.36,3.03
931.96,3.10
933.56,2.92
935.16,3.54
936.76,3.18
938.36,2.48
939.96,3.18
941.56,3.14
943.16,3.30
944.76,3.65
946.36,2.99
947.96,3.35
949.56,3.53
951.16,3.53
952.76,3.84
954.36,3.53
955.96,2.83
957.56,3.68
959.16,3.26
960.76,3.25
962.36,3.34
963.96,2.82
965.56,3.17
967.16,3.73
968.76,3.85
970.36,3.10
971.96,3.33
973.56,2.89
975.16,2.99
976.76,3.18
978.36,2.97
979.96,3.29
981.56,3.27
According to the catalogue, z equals 0.30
